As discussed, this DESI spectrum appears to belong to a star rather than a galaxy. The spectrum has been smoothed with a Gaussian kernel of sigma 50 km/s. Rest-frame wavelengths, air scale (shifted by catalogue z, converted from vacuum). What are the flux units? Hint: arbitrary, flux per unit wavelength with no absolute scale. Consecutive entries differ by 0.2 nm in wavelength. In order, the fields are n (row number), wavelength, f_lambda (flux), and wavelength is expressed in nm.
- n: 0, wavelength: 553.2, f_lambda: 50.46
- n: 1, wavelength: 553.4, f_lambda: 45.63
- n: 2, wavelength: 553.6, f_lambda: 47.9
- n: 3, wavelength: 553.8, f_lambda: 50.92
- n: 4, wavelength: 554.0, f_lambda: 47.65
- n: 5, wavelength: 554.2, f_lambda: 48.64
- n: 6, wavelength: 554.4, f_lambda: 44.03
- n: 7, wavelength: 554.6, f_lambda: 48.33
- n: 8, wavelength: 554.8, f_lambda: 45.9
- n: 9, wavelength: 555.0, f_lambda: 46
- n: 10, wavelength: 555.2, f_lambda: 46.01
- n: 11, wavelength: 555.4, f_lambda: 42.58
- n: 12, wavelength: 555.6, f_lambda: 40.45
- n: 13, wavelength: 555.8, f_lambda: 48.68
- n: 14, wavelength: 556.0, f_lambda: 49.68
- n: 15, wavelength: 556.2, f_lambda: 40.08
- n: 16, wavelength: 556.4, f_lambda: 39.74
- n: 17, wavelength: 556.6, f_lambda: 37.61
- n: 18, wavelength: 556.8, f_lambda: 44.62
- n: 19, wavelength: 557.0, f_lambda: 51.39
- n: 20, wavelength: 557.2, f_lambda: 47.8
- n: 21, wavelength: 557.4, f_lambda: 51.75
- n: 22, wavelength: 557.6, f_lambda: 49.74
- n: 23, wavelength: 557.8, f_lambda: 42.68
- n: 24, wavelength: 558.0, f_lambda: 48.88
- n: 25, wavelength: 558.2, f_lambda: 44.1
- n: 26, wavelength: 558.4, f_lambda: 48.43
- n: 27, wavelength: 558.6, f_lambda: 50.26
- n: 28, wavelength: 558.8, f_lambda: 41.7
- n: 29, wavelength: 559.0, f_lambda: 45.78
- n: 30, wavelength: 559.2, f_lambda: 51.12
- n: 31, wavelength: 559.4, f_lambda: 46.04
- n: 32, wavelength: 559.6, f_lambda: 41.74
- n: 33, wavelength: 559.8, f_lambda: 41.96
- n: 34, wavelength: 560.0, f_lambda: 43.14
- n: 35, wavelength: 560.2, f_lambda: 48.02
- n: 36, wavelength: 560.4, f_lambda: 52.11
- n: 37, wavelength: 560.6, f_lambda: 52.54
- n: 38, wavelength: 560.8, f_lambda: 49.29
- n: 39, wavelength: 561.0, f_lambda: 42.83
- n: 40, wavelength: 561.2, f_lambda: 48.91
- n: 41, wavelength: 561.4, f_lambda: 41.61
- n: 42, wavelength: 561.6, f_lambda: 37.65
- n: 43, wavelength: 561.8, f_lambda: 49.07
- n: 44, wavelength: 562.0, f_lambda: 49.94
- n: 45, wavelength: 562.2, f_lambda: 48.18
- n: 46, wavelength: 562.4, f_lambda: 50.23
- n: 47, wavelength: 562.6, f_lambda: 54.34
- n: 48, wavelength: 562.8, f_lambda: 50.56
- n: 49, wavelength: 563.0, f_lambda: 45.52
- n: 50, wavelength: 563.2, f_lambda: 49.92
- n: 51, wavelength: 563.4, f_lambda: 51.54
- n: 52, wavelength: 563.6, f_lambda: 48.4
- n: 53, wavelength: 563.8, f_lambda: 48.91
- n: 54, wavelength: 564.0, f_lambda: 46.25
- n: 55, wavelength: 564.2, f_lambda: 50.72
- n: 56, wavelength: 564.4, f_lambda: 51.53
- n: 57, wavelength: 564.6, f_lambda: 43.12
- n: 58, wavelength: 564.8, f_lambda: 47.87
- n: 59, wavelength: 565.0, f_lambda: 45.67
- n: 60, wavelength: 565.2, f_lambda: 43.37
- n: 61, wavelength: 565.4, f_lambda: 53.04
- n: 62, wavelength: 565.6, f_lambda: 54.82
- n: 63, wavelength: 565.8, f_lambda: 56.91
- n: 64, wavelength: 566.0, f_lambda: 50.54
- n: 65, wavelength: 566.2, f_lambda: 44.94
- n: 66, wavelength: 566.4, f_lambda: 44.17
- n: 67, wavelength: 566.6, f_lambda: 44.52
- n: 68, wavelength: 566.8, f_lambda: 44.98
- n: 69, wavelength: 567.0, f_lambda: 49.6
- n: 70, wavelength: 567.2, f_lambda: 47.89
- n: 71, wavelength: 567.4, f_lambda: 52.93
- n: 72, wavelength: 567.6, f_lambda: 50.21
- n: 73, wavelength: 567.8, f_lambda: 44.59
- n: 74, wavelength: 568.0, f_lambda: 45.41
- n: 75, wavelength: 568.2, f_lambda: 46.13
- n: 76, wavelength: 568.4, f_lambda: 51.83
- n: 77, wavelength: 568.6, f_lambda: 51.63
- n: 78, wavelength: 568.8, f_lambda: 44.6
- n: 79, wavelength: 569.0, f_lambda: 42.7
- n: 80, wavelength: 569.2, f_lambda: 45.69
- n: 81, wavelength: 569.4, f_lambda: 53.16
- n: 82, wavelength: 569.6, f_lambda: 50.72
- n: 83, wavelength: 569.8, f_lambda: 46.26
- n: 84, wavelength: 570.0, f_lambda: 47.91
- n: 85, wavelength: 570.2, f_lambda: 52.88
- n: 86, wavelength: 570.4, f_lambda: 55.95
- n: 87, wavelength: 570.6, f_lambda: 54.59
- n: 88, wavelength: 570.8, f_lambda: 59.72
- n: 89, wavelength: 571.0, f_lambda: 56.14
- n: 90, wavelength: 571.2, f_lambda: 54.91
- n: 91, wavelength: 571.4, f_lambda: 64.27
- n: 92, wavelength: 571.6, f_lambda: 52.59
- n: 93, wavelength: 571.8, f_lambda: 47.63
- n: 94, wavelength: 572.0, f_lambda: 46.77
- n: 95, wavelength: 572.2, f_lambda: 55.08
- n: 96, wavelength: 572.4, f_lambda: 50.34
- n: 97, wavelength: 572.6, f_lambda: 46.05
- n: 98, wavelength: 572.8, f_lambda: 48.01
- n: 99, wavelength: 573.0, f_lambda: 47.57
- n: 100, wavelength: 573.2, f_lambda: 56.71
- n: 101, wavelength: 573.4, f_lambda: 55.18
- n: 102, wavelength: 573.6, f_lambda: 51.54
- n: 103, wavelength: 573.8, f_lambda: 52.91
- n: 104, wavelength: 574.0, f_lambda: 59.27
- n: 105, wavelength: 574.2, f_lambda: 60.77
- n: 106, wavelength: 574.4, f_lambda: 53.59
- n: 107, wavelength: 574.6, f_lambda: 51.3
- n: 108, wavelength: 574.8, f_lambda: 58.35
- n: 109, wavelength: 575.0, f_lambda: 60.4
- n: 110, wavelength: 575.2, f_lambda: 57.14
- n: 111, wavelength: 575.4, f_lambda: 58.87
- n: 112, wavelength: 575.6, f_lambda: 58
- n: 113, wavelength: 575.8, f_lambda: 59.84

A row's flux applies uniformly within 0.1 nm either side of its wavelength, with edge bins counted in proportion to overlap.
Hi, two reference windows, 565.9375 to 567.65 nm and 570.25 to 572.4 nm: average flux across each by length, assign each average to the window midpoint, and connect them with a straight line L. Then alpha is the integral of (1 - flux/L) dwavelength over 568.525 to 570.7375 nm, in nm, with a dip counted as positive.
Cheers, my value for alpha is 0.09 nm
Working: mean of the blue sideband 47.6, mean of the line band 49.8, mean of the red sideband 54.5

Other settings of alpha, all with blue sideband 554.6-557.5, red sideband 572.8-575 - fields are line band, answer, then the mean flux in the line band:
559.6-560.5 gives 0.030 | 45.8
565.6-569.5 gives 0.237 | 48.2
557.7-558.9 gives 0.012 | 46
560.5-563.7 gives 0.020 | 48.2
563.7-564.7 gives 0.029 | 48.1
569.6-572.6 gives 0.017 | 52.9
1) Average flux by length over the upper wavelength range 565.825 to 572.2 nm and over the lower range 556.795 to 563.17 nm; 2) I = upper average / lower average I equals 1.1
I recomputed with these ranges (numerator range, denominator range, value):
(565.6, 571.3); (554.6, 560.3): 1.09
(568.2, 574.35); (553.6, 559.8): 1.13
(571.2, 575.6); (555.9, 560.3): 1.18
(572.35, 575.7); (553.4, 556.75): 1.20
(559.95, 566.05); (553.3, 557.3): 1.06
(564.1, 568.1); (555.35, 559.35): 1.05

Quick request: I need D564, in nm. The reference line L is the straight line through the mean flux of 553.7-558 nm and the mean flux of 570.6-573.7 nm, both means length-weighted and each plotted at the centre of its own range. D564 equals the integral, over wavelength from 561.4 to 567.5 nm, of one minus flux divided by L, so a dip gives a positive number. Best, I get 0.14 nm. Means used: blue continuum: 46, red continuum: 52.9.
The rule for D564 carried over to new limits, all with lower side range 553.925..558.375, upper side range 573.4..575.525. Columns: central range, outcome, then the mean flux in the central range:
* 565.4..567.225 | 0.094 nm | 49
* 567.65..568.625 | 0.092 nm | 47.8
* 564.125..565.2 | 0.072 nm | 47.3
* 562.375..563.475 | -0.014 nm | 50.3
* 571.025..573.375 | 0.128 nm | 52.1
